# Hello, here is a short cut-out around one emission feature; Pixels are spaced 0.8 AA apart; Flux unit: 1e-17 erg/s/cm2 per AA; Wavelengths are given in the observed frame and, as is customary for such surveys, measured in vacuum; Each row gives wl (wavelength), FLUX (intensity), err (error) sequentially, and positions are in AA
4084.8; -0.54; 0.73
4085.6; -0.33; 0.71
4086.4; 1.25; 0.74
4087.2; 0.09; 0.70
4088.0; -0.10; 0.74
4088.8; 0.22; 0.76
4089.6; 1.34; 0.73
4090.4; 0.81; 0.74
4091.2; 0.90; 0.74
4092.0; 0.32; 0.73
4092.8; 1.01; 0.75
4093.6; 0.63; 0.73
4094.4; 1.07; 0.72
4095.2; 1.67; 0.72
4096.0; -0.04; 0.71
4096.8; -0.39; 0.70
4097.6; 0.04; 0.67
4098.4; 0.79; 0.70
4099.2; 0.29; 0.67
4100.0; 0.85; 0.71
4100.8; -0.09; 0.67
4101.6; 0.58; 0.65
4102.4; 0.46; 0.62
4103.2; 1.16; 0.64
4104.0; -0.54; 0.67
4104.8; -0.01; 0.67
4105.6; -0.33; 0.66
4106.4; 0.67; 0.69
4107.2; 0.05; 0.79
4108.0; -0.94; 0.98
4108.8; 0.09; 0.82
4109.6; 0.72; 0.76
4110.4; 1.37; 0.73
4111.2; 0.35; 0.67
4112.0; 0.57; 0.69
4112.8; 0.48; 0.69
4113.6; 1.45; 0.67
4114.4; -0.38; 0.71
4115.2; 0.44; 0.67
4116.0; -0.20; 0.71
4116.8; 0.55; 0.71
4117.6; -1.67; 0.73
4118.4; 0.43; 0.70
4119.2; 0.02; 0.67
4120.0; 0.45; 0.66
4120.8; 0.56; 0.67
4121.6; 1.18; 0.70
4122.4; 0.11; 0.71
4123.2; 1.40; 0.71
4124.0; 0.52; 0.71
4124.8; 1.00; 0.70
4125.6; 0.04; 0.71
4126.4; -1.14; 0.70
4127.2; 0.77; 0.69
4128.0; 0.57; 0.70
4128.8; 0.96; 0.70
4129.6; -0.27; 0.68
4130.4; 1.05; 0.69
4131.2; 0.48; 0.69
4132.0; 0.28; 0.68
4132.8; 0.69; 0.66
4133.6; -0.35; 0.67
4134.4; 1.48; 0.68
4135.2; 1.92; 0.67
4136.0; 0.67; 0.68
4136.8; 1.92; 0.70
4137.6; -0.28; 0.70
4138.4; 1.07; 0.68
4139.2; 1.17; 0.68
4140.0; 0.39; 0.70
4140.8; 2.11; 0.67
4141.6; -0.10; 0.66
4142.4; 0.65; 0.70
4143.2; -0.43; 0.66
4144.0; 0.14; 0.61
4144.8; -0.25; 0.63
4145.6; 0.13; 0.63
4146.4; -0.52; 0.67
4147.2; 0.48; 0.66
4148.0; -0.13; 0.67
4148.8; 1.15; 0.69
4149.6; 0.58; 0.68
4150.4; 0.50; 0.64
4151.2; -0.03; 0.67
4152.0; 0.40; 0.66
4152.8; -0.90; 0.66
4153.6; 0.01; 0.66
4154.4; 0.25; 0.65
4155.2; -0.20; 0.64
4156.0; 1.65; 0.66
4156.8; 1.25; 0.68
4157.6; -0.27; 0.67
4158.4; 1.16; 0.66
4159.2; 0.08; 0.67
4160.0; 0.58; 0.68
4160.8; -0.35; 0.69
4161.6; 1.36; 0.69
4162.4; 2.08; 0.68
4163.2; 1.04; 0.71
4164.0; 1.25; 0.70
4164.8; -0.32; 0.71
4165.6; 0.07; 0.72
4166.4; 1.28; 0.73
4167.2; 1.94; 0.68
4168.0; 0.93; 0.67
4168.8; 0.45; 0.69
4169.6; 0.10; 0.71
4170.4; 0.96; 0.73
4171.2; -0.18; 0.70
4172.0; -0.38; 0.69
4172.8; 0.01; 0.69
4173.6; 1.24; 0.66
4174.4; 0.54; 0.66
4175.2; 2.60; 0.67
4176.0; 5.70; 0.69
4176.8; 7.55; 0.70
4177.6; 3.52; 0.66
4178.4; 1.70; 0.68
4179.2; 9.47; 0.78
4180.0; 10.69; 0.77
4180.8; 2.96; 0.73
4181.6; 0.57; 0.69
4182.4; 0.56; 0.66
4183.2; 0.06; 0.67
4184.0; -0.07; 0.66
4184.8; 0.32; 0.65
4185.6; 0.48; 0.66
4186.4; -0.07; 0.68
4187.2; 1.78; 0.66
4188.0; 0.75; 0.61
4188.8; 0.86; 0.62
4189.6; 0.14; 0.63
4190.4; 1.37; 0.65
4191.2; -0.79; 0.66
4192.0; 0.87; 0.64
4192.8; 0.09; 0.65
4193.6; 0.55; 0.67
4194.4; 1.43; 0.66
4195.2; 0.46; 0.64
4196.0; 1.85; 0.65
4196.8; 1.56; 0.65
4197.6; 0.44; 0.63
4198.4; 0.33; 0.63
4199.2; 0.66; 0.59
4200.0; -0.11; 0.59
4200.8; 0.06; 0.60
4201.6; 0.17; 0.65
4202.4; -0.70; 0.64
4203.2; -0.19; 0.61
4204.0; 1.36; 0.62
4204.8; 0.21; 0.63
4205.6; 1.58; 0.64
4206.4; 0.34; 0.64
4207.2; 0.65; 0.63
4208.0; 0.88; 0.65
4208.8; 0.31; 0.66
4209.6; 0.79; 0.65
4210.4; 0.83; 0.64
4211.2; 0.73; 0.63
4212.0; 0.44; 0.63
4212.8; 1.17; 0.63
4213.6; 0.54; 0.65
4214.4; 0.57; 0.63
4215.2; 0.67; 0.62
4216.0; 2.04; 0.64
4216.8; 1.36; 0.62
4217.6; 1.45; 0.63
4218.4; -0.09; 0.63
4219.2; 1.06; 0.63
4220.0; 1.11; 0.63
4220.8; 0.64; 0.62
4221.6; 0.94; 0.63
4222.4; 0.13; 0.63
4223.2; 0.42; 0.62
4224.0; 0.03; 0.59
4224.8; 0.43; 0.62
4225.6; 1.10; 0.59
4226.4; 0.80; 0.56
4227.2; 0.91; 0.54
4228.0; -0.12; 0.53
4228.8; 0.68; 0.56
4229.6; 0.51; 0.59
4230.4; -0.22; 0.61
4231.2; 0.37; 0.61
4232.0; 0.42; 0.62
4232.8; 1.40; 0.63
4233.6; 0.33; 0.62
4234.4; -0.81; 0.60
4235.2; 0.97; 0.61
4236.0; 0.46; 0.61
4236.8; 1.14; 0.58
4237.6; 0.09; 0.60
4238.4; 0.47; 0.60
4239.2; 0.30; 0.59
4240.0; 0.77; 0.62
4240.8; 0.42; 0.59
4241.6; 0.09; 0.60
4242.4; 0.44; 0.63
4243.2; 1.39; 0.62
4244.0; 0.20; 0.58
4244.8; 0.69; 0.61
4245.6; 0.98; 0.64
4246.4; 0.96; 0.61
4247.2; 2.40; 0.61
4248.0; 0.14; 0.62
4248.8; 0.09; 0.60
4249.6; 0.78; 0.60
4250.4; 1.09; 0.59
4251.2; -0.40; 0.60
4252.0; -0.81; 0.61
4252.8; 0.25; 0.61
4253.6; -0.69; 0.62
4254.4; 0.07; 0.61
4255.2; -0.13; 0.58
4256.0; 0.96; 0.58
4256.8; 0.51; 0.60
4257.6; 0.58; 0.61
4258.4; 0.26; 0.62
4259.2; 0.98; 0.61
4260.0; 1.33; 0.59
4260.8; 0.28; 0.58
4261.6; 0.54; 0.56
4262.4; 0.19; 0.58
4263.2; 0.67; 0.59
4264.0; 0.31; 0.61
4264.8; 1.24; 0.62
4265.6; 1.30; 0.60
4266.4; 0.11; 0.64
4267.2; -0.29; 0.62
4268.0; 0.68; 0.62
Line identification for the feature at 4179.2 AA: [O II]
